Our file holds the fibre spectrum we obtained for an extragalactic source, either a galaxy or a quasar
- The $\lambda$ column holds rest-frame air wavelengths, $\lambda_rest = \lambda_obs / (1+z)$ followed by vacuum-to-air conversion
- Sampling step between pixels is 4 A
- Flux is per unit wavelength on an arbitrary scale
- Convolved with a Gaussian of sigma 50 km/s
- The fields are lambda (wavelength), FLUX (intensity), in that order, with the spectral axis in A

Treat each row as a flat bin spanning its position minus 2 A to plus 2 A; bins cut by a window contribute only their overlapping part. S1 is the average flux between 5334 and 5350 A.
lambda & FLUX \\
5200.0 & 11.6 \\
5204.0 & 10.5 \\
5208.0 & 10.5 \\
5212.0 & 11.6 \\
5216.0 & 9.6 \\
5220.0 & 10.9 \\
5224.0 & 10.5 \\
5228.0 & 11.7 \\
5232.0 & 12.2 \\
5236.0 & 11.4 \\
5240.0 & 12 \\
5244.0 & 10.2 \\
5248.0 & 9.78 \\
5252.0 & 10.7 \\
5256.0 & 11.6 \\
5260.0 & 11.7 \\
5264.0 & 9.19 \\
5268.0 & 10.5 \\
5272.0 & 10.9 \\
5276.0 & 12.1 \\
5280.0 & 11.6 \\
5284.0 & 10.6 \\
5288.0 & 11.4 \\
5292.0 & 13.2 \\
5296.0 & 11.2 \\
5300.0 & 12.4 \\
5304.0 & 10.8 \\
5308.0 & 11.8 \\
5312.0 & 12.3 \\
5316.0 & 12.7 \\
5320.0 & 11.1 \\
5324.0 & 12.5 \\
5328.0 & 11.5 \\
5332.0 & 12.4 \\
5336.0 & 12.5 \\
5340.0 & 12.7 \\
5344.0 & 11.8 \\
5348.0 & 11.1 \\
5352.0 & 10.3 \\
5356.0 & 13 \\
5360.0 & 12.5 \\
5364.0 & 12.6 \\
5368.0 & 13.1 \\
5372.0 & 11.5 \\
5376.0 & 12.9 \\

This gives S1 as 12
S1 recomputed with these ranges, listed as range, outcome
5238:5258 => 10.9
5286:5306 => 11.8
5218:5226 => 10.7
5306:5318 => 12.3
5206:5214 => 11.1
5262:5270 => 9.84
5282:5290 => 11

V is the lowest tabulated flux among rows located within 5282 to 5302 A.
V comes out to 10.6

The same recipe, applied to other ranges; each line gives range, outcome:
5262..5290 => 9.19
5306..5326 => 11.1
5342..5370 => 10.3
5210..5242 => 9.6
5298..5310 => 10.8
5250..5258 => 10.7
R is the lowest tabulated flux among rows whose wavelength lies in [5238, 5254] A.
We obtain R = 9.78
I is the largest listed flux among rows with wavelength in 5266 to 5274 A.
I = 10.9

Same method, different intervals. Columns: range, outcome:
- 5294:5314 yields 12.4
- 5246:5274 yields 11.7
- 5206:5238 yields 12.2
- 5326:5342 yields 12.7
